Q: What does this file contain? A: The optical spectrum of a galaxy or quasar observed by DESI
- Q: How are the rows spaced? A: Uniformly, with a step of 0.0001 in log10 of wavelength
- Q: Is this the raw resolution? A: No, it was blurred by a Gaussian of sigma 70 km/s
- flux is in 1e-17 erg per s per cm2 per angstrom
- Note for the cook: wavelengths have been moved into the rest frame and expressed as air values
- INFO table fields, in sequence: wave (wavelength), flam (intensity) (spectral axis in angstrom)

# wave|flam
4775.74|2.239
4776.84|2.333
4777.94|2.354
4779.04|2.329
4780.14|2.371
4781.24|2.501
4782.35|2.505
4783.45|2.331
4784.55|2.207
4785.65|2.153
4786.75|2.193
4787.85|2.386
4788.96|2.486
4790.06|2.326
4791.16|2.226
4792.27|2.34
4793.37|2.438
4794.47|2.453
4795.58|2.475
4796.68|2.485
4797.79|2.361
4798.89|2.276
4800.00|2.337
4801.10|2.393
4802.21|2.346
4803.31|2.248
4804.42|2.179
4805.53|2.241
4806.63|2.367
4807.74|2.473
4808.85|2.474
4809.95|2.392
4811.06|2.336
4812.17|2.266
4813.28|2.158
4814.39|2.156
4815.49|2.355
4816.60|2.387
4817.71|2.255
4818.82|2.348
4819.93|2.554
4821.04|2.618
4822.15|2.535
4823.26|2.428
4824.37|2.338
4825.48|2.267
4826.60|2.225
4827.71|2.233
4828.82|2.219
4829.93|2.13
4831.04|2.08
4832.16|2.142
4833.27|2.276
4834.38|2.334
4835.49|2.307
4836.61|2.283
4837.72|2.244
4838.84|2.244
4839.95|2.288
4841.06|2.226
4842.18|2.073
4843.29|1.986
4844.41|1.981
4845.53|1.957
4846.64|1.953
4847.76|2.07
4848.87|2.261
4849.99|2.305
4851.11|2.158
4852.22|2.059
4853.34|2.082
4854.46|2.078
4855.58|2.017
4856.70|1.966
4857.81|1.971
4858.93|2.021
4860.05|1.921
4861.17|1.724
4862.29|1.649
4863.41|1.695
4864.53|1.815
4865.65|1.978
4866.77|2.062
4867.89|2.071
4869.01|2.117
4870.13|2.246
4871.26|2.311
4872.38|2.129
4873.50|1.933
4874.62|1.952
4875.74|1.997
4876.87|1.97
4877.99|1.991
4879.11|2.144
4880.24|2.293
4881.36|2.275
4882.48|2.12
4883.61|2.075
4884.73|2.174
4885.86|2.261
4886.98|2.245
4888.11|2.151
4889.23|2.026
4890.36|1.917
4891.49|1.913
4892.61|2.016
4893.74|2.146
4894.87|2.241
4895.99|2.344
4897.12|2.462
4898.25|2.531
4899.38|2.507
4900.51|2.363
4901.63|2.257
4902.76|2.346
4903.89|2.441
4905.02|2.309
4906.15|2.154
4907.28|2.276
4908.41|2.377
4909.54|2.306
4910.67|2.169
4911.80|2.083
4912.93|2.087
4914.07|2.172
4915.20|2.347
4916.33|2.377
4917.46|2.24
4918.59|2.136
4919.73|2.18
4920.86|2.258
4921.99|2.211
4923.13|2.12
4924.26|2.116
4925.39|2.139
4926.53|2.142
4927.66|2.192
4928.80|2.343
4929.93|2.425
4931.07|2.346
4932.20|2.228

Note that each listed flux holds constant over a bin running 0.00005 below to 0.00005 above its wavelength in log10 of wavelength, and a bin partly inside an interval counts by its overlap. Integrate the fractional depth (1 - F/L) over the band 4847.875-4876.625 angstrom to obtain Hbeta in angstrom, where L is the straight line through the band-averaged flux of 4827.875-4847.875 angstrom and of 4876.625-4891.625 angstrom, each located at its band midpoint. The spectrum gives 1.6 angstrom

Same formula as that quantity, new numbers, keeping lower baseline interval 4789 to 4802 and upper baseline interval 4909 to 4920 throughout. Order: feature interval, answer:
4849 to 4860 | 1.1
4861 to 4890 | 2.6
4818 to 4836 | 0.2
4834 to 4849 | 1.0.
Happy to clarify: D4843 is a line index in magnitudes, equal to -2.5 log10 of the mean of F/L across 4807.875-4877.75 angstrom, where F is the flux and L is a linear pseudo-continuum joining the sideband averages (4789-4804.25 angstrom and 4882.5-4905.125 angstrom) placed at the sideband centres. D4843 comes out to 0.071 mag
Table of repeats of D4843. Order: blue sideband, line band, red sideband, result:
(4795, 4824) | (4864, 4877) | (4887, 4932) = 0.12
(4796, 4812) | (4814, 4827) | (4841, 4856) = -0.06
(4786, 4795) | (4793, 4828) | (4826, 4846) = -0.04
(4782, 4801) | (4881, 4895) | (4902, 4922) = 0.08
